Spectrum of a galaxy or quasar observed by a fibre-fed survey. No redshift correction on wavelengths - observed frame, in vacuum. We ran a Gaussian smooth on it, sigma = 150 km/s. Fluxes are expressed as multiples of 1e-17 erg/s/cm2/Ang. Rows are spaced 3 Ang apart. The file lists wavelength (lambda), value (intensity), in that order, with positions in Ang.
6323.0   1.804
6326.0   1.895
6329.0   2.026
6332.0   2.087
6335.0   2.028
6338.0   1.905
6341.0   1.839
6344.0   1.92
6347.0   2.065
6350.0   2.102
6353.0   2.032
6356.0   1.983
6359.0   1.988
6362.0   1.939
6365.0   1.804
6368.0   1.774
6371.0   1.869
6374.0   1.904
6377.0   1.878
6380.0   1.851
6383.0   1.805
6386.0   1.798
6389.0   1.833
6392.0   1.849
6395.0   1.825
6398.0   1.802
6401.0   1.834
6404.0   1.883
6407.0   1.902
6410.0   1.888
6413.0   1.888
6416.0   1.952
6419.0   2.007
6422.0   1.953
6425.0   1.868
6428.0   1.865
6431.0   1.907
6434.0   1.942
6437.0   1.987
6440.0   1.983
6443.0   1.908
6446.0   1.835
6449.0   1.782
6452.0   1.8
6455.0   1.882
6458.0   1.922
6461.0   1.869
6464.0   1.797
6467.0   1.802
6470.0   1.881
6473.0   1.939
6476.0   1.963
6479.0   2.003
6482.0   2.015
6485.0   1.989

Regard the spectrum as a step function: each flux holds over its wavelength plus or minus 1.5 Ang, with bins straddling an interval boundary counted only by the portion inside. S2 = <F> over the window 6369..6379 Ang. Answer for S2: 1.88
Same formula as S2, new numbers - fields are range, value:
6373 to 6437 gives 1.88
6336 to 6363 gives 1.98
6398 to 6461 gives 1.9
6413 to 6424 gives 1.95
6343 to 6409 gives 1.89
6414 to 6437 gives 1.93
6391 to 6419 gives 1.88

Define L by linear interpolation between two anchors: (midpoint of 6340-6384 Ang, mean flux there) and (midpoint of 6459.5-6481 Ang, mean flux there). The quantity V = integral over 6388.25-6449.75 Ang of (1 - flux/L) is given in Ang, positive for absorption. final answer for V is 0.5 Ang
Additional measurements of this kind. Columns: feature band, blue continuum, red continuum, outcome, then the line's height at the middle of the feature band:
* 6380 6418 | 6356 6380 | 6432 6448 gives 0.9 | 1.9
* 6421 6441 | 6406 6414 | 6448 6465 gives -0.6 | 1.87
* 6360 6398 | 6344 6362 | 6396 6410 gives 1.8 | 1.93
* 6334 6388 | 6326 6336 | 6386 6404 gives 0.6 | 1.93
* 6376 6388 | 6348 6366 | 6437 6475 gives 0.8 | 1.95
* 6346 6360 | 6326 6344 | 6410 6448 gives -0.6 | 1.96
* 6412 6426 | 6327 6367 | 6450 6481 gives -0.1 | 1.92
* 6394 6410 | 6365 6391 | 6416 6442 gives 0.3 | 1.89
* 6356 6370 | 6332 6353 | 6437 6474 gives 0.6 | 1.97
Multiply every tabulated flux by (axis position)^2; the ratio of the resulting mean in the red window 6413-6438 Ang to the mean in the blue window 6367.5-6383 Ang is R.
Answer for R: 1.1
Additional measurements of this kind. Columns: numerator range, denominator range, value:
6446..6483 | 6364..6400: 1.05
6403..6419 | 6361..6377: 1.04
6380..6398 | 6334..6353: 0.93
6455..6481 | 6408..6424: 1.00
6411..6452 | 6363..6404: 1.06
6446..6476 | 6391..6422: 1.00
